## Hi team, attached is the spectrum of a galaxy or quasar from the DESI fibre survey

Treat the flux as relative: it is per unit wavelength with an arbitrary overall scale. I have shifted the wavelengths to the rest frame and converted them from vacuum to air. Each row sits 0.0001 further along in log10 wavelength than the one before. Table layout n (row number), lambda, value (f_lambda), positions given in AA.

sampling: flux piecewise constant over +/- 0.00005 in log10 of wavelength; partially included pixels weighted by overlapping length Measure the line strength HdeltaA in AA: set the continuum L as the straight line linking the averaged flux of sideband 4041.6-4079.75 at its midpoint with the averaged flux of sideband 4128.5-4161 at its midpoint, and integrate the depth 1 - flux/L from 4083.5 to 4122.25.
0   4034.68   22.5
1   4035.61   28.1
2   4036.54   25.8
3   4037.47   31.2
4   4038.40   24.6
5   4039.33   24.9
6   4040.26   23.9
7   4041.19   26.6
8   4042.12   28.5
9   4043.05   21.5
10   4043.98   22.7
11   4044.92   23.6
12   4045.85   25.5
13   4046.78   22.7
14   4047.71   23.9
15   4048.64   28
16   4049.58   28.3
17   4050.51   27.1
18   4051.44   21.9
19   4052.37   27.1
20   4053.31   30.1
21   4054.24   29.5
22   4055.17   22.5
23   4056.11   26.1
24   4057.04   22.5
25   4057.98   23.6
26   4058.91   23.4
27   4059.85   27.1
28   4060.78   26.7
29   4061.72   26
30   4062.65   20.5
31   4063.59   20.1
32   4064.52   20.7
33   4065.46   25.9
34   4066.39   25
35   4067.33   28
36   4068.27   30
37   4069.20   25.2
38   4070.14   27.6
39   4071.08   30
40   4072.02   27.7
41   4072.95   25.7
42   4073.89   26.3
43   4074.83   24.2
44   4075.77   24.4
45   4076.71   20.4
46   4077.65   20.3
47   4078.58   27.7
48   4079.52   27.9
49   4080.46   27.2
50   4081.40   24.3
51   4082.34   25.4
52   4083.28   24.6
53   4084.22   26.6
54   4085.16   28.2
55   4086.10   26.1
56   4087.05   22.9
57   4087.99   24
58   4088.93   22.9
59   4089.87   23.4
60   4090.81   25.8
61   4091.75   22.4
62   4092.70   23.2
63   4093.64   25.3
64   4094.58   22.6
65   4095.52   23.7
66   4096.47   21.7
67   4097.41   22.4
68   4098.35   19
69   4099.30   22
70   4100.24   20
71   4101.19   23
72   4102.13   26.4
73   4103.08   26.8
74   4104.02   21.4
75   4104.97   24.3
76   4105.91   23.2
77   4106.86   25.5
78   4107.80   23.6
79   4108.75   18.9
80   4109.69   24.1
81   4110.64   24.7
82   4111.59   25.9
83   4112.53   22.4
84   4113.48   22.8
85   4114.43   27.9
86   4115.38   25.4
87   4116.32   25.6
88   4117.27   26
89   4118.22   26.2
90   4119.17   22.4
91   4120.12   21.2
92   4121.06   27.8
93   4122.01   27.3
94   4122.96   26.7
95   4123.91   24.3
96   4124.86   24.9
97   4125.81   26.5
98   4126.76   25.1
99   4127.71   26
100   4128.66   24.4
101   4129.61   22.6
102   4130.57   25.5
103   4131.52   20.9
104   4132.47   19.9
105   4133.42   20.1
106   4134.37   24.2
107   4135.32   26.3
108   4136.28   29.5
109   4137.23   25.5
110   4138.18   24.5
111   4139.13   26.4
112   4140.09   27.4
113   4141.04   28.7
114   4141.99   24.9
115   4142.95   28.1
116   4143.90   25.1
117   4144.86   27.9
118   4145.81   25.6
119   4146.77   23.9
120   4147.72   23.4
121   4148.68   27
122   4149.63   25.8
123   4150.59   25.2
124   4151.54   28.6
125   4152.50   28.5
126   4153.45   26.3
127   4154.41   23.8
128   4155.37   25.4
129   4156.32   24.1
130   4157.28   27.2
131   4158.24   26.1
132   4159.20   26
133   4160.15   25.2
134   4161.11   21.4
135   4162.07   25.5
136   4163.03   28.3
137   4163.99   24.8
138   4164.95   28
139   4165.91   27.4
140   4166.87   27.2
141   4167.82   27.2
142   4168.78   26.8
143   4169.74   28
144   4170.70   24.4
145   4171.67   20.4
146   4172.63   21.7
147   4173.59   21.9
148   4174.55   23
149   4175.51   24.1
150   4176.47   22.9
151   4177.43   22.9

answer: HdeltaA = 2.00 AA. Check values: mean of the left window 25.3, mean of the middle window 24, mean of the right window 25.4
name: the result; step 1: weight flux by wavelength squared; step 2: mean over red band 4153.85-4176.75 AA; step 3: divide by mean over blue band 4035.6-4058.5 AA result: 1.04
